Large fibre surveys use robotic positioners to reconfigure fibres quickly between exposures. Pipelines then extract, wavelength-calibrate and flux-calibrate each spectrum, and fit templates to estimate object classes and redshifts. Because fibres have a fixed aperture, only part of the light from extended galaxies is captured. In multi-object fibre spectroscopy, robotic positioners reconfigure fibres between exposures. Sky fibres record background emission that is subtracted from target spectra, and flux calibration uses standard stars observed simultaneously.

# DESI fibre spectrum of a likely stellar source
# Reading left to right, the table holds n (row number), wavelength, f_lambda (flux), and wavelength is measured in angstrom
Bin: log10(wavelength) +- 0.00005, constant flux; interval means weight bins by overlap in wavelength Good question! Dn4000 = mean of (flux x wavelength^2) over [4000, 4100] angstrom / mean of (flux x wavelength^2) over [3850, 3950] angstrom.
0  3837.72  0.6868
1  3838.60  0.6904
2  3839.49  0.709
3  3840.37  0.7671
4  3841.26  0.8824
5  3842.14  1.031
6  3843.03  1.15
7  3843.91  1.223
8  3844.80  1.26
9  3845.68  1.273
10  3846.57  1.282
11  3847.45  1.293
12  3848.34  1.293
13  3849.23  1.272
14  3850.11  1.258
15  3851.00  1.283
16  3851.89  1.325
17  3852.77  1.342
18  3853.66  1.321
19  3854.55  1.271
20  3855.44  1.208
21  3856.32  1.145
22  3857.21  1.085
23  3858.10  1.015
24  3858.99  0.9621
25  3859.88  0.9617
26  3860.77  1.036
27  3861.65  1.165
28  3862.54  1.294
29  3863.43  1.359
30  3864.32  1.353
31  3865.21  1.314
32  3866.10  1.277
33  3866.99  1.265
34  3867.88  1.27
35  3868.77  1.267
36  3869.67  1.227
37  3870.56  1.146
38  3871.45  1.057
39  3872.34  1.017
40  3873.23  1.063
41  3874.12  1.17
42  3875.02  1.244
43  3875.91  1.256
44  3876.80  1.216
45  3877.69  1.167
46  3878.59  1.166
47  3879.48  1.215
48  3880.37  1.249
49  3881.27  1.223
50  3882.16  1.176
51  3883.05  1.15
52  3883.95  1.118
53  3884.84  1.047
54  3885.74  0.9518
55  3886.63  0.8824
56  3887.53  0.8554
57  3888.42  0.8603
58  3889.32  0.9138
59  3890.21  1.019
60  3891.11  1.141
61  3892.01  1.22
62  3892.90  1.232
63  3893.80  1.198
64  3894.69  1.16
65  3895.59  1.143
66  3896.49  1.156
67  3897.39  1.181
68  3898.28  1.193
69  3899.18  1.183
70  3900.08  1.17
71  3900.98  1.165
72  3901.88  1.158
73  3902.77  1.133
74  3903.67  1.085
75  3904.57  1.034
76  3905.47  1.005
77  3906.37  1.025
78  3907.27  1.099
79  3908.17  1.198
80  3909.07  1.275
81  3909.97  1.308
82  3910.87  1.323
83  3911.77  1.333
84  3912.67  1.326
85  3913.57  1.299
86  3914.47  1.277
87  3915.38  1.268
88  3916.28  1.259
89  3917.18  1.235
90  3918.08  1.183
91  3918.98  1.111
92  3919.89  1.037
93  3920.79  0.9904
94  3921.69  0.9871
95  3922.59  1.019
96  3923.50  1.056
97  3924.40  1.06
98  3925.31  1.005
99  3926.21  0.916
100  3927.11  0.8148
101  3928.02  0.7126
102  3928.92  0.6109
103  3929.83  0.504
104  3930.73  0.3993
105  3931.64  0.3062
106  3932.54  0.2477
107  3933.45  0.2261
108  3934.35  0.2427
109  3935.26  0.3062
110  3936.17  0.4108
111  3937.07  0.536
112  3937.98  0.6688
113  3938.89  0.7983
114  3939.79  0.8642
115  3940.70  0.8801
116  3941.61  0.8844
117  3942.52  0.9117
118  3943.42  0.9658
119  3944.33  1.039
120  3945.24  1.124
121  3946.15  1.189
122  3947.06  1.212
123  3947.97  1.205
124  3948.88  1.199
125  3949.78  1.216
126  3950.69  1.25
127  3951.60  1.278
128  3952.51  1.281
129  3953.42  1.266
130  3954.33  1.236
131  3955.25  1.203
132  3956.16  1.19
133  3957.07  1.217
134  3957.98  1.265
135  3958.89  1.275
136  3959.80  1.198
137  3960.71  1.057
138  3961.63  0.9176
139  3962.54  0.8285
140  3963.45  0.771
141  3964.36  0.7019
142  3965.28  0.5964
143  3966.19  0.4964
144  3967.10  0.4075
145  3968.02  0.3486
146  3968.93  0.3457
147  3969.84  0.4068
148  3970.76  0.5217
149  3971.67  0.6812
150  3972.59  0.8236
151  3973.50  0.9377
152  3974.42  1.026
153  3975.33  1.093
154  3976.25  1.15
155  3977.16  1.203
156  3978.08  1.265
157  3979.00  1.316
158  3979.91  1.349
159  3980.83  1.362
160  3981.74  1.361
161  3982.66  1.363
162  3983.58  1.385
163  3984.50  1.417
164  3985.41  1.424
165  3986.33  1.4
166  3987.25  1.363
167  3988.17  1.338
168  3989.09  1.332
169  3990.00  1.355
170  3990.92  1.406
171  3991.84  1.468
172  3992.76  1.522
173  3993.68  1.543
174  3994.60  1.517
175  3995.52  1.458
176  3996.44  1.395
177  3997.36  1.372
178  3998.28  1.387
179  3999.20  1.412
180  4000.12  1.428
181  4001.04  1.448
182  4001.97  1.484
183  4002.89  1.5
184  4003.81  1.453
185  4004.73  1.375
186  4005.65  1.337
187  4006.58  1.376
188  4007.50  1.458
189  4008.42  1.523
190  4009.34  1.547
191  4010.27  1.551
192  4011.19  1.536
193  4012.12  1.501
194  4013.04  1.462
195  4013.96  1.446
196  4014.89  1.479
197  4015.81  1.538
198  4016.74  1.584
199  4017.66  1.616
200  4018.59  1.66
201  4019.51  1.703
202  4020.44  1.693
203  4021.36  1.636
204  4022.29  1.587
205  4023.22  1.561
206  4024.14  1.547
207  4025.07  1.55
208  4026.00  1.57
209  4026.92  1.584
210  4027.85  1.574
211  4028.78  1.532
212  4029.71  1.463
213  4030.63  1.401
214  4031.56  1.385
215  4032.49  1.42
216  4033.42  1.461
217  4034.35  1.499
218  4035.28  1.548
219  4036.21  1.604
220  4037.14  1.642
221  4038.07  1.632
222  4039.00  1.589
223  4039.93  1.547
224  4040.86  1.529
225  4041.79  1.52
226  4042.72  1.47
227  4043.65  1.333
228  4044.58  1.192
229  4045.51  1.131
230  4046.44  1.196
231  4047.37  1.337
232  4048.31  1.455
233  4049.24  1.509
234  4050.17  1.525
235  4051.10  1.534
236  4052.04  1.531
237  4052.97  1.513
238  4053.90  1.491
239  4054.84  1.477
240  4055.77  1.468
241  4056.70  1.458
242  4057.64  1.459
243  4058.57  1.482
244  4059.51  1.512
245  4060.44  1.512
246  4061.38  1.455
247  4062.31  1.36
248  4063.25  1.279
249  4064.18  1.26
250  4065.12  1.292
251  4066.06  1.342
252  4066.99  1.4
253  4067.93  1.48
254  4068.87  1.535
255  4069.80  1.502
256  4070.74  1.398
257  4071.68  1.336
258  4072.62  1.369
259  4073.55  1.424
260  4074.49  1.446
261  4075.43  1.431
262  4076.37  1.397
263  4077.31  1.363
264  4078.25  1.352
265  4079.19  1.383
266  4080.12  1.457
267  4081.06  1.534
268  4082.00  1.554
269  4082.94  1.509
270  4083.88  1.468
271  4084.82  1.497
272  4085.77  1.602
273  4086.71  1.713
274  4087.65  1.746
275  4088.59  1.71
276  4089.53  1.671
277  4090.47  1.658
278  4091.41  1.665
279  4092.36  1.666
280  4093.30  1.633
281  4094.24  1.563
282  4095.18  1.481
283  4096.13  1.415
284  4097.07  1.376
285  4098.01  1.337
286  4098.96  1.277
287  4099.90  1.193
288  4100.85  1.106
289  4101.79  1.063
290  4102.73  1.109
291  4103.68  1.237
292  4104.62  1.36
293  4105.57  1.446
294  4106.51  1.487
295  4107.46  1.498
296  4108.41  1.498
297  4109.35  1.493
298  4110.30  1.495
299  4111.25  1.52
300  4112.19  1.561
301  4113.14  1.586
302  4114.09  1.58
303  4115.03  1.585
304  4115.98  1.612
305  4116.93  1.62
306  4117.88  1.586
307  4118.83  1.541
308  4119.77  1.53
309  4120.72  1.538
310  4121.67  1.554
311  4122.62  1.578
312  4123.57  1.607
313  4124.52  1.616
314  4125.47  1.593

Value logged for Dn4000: 1.5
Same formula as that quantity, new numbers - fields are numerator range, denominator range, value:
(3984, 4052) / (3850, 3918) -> 1.35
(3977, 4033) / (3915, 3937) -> 1.95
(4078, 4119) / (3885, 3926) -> 1.46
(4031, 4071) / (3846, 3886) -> 1.33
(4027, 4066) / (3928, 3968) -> 1.77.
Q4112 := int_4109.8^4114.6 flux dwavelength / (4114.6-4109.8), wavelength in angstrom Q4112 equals 1.55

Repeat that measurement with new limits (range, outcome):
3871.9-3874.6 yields 1.08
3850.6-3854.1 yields 1.32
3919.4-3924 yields 1.02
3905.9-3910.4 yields 1.18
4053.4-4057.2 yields 1.47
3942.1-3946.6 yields 1.05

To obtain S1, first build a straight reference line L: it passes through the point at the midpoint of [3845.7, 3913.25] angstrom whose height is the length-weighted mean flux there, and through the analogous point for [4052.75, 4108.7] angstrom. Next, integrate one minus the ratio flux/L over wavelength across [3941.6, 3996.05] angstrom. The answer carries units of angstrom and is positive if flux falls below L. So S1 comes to 7.4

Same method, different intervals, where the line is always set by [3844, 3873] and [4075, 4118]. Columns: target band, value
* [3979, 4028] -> -3.5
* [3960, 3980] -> 7.7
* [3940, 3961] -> 2.6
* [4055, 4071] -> 0.2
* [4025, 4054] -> -1.2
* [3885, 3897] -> 1.9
